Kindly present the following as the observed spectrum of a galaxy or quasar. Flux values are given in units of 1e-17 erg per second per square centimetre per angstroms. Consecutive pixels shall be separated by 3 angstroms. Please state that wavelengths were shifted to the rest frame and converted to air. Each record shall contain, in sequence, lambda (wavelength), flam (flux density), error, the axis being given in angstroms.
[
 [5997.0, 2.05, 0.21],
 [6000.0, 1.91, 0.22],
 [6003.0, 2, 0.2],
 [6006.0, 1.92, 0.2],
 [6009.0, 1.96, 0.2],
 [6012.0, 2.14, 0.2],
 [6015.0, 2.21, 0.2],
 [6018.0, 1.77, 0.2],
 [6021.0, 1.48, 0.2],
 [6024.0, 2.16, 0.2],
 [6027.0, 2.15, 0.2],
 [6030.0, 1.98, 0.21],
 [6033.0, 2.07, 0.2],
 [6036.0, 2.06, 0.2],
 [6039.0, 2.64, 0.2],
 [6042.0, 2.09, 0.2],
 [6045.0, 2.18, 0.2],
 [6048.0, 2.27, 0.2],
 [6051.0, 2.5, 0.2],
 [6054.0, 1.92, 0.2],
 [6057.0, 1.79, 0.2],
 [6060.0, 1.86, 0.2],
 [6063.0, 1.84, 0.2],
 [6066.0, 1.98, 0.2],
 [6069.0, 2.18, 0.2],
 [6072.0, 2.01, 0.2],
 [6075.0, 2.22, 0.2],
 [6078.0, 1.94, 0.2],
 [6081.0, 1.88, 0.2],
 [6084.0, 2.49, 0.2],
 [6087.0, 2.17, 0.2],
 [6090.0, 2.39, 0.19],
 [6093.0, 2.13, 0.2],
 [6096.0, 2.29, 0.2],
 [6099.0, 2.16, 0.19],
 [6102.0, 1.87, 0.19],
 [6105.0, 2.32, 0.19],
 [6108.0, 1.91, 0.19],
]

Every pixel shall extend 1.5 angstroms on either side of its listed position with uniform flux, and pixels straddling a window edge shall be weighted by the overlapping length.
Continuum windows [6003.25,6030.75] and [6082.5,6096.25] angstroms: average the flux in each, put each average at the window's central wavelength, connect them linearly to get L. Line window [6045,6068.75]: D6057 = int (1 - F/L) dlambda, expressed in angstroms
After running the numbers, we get 1.2 angstroms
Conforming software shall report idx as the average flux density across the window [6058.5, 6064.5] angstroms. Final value 1.85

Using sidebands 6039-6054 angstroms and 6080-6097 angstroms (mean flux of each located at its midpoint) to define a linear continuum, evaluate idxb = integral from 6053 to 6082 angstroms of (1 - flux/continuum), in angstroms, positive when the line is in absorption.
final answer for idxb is 3.7 angstroms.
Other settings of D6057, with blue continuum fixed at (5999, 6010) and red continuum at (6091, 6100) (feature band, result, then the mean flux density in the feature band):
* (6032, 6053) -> -2.0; 2.26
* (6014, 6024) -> 0.7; 1.85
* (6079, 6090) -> -0.1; 2.2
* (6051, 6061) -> 0.7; 1.95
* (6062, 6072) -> 0.5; 2.01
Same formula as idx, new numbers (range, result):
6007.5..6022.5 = 1.91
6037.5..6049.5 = 2.29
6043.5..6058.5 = 2.13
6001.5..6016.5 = 2.05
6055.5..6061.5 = 1.82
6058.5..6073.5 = 1.97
